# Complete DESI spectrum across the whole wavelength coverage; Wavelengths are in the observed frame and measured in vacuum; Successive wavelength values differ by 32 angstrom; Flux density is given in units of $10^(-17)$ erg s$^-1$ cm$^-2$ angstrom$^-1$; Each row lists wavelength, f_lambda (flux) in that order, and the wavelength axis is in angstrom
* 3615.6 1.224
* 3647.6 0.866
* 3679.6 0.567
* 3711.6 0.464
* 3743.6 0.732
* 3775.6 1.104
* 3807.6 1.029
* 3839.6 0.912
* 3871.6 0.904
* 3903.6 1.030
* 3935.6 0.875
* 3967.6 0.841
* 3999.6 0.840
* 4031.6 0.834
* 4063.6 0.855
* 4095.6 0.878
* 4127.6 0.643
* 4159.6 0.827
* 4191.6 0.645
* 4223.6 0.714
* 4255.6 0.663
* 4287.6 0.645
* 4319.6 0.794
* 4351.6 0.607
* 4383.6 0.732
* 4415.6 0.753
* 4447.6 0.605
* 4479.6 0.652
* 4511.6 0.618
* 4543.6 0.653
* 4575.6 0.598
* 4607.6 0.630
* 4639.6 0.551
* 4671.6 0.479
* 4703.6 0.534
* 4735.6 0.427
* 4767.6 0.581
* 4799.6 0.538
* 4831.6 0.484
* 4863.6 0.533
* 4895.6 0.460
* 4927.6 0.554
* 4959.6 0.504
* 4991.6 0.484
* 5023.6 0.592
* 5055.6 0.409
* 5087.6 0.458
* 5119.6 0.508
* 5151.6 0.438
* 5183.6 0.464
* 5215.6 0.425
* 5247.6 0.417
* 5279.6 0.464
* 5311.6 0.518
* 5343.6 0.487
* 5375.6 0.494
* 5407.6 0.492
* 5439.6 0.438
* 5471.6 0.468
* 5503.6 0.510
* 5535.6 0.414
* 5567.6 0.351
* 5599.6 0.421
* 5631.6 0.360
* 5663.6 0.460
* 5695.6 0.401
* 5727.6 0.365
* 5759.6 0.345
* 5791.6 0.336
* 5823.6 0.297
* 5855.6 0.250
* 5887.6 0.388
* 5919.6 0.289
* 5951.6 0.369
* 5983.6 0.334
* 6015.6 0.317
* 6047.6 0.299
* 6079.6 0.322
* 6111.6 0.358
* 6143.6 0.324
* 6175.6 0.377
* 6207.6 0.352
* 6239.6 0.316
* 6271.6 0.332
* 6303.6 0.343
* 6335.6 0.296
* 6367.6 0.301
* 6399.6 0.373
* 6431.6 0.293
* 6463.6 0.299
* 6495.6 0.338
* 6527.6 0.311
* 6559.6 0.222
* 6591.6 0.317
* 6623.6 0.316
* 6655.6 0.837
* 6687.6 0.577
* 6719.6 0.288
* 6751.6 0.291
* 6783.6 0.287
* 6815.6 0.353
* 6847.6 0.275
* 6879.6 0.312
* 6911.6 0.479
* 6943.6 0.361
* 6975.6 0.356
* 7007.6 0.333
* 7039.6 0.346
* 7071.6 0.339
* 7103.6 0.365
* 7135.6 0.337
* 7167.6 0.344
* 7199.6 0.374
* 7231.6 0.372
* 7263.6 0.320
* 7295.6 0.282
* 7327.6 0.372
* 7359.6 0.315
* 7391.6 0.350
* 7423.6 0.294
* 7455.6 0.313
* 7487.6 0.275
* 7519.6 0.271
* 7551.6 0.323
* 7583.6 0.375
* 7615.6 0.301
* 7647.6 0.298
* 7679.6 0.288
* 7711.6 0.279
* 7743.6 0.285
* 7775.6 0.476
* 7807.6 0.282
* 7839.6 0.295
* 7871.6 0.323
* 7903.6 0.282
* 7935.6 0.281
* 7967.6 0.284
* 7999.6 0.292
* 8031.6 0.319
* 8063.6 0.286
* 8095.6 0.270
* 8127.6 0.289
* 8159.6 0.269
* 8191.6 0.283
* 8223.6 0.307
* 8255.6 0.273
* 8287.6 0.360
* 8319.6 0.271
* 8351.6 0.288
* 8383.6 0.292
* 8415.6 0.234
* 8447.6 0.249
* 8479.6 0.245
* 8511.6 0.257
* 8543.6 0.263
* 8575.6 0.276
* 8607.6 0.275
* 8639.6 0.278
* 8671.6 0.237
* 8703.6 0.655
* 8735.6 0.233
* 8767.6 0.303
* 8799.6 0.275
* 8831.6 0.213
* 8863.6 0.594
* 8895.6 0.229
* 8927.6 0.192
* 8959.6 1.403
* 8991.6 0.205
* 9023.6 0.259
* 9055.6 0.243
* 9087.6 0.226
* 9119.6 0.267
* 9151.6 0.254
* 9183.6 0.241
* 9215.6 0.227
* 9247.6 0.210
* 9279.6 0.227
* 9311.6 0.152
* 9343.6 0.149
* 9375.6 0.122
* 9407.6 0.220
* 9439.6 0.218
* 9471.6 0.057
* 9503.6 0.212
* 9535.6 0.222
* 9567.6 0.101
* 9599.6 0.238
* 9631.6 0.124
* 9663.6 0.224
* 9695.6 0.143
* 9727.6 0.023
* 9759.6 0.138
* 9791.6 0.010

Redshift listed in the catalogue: 0.789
